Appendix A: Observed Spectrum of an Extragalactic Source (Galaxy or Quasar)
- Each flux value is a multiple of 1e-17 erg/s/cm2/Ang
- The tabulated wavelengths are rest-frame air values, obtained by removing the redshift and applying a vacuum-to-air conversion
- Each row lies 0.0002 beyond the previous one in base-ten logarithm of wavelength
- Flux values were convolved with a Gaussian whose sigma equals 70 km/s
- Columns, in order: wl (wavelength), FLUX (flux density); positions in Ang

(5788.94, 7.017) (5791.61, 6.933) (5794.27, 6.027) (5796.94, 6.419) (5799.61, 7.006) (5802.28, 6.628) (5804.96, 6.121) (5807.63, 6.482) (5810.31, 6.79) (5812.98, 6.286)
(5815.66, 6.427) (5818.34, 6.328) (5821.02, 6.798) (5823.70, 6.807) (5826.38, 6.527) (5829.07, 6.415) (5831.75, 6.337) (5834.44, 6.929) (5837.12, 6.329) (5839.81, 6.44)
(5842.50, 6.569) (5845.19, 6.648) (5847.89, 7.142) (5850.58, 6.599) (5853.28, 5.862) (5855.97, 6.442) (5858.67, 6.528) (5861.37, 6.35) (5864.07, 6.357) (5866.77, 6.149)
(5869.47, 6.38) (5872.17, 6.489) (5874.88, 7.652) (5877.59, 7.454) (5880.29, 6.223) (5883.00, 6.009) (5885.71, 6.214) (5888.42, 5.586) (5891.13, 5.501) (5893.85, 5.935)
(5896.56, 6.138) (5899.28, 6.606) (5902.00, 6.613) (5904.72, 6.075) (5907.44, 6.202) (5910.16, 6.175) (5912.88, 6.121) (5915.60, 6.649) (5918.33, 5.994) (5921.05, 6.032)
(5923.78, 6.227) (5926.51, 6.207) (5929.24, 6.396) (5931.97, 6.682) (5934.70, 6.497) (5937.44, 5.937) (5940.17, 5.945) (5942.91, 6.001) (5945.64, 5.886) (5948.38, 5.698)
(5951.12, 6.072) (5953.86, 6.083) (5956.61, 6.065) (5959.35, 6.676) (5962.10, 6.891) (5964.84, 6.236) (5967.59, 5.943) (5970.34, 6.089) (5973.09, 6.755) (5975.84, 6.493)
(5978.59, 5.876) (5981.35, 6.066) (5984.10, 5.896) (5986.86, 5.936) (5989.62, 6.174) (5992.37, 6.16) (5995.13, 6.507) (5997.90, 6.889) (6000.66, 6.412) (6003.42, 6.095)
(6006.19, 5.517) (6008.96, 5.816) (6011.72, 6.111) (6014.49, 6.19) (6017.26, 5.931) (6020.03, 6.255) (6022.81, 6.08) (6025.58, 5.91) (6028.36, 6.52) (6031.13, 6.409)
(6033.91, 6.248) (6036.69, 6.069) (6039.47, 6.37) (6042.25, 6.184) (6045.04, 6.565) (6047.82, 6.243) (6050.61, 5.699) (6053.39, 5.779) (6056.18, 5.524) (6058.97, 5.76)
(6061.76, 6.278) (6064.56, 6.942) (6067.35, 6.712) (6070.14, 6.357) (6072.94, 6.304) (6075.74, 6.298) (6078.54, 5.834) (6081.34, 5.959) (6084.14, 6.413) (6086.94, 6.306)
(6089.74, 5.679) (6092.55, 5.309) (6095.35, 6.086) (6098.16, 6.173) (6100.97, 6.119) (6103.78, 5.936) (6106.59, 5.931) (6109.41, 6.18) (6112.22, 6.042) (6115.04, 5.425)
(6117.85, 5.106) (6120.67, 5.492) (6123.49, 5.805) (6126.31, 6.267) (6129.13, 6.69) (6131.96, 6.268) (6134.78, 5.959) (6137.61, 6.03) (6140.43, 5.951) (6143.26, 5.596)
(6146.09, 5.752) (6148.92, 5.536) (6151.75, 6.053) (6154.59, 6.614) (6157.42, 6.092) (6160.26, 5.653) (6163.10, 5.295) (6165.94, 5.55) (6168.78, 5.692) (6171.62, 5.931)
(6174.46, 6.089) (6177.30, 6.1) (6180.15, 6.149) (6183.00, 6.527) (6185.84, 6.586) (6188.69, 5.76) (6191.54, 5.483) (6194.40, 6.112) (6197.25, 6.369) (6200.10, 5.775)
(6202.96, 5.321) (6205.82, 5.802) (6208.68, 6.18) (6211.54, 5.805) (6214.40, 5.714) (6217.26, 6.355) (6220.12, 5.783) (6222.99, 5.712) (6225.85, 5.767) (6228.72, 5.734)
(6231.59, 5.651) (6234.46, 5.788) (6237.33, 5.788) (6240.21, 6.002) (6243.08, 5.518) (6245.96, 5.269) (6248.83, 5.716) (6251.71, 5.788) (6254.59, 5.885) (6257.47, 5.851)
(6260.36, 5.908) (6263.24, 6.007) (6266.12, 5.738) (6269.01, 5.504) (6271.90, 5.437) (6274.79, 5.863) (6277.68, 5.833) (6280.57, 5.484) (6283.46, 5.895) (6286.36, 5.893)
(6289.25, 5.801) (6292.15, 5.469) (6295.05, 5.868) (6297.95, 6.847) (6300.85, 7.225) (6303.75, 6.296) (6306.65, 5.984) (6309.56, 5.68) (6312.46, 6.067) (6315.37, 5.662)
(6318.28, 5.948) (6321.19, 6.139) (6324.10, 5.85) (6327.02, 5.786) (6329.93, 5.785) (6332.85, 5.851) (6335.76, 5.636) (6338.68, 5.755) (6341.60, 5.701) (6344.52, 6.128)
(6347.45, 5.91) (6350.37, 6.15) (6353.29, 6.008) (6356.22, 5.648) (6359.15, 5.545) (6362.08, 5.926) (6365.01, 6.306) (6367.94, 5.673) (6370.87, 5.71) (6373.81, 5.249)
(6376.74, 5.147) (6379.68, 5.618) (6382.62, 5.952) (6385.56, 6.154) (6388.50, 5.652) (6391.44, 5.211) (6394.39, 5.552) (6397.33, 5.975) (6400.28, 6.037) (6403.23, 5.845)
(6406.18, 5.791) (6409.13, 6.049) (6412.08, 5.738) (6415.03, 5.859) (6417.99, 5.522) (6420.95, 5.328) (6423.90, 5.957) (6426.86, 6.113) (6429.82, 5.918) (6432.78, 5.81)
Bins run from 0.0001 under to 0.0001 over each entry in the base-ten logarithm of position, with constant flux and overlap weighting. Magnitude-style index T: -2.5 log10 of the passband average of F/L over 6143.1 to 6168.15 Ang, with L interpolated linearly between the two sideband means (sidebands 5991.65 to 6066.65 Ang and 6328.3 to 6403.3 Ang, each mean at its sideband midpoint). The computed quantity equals 0.04 mag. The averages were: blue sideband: 6.17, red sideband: 5.77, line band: 5.8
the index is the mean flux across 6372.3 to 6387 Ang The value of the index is 5.62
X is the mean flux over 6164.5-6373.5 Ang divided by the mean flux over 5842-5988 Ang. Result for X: 0.94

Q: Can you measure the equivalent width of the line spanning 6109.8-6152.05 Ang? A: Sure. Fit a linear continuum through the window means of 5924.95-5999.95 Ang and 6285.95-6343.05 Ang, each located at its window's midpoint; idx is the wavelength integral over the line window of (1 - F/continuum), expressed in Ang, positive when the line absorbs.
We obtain 1.6 Ang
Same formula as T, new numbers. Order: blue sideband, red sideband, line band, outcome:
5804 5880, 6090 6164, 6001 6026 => 0.03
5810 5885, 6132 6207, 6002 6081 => 0.00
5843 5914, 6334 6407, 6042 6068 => 0.00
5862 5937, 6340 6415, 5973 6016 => 0.01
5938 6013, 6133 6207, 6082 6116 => 0.01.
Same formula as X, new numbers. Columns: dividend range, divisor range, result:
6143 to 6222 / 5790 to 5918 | 0.92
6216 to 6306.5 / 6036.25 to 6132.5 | 0.97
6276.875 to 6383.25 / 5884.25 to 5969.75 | 0.95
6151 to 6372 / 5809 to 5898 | 0.91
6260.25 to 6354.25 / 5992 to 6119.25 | 0.97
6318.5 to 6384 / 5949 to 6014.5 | 0.93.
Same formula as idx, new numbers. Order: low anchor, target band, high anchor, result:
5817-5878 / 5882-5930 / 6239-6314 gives 2.5 Ang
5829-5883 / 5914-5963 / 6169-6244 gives 1.5 Ang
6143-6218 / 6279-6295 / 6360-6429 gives 0.3 Ang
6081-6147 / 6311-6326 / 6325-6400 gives -0.3 Ang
